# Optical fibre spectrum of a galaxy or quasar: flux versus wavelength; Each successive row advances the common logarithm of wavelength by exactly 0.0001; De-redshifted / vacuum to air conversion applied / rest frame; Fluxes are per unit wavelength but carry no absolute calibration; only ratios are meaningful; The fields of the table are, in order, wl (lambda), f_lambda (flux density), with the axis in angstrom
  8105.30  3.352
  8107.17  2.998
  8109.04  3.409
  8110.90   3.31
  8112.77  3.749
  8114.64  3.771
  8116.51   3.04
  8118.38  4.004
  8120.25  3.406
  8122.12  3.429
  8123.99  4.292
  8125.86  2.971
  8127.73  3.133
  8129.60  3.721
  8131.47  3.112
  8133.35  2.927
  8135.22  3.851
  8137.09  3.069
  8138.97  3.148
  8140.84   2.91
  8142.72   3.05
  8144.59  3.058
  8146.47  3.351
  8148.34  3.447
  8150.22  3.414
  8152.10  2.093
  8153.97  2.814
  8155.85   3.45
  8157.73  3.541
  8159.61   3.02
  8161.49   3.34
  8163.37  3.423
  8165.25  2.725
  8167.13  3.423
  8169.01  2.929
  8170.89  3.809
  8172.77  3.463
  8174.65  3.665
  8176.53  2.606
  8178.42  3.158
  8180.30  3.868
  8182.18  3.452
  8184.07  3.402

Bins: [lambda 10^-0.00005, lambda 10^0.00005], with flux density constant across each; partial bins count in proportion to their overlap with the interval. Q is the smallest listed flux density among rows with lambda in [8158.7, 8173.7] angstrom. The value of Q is 2.725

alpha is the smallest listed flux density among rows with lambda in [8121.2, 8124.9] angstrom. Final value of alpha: 3.429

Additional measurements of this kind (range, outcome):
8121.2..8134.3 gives 2.927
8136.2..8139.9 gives 3.069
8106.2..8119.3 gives 2.998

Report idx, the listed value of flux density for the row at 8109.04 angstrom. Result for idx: 3.409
